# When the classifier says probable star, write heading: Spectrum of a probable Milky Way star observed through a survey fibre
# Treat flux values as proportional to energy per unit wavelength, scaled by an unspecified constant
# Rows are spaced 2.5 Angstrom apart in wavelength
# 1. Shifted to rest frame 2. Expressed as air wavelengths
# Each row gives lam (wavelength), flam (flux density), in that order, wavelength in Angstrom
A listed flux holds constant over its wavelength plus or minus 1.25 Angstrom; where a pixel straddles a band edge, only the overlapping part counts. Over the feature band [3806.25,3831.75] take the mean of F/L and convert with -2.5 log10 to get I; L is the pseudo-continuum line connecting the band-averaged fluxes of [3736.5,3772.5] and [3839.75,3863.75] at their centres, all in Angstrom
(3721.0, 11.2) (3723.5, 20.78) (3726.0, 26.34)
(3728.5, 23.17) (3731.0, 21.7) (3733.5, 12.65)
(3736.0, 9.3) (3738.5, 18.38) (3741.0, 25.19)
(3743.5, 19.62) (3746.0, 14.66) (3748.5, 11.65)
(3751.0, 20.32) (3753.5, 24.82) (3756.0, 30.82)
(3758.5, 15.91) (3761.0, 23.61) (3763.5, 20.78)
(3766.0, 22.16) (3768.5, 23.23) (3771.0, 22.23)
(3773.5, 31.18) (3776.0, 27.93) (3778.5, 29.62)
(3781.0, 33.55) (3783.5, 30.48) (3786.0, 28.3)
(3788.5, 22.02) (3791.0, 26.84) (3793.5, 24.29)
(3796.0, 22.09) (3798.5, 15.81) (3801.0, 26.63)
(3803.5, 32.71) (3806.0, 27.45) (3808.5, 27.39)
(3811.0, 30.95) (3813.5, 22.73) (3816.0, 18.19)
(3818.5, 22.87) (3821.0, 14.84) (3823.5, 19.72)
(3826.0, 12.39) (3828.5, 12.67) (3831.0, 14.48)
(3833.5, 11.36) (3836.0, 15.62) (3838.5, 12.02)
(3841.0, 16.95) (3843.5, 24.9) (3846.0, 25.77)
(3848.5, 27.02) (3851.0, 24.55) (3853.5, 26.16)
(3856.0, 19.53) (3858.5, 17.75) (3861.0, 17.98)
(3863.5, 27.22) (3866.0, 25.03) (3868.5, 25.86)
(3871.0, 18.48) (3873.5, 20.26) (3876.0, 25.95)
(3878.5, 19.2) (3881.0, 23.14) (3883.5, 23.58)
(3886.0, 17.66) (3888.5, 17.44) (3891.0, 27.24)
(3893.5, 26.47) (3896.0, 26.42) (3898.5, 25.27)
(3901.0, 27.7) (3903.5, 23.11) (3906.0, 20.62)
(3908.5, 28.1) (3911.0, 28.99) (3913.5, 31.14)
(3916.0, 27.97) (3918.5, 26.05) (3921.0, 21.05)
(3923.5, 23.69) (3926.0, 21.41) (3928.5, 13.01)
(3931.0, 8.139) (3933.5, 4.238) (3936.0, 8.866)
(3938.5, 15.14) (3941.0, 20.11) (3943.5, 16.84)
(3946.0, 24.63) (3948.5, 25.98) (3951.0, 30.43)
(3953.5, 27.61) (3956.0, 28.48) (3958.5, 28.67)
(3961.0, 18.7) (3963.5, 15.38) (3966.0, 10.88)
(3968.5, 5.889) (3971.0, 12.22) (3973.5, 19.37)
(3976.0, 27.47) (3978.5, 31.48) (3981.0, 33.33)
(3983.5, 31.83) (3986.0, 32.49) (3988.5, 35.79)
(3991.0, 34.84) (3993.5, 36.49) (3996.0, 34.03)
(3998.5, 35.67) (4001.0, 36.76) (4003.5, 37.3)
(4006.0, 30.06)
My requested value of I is 0.10 mag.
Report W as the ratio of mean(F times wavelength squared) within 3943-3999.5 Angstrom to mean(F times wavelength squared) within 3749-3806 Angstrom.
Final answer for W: 1.15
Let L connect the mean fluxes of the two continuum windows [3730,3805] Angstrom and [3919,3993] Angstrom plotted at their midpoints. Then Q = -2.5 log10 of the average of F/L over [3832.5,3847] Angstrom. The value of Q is 0.26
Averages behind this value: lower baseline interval 23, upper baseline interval 21.8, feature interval 17.7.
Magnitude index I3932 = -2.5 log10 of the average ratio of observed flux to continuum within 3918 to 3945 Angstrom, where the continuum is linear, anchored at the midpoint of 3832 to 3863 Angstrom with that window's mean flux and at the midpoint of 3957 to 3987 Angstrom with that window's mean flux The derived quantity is 0.321 mag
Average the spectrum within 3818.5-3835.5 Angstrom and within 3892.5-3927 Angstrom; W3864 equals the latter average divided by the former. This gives 1.7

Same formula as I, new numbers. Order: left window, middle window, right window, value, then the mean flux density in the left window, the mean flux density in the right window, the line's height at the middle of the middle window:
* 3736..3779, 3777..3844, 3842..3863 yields 0.020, 22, 23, 22.6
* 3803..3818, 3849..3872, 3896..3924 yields 0.146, 26.1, 25.9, 26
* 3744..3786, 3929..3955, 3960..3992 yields 0.295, 24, 23.8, 23.8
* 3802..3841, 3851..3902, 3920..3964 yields -0.168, 19.6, 19.6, 19.6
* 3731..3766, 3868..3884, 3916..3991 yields -0.069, 19.3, 21.7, 20.8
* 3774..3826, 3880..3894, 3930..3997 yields 0.072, 25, 23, 23.9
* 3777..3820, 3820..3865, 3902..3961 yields 0.277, 25.9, 21.9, 24.6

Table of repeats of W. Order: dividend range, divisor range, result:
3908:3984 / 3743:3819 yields 0.96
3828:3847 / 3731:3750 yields 1.08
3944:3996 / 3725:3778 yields 1.35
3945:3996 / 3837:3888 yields 1.25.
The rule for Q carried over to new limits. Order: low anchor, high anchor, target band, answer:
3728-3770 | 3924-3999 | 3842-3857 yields -0.159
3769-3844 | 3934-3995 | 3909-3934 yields 0.101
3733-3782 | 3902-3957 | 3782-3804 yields -0.157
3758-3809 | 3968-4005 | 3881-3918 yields 0.127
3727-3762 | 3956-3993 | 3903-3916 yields -0.158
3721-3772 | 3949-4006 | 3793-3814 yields -0.170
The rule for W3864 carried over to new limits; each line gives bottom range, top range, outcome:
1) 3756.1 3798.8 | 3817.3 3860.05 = 0.75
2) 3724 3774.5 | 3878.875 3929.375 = 1.15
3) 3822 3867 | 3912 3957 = 1.07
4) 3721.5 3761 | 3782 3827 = 1.21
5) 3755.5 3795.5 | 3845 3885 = 0.89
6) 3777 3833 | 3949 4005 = 1.18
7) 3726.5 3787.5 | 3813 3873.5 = 0.87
